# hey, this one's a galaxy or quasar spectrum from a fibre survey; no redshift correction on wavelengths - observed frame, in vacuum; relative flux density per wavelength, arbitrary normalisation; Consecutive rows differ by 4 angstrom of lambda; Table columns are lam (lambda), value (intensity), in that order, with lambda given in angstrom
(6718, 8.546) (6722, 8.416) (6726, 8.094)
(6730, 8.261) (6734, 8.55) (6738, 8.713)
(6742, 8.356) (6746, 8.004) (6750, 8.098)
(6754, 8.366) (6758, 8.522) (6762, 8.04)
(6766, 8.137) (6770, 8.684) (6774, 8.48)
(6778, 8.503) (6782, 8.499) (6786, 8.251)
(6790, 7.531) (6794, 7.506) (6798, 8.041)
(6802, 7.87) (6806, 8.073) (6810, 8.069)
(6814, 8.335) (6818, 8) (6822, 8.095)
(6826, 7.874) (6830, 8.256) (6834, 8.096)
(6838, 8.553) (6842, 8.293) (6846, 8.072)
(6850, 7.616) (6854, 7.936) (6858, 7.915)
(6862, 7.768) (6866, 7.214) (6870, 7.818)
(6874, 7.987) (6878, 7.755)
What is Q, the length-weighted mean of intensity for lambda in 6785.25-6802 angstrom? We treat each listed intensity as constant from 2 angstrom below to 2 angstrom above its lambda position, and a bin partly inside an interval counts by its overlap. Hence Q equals 7.81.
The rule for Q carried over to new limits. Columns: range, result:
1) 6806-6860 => 8.08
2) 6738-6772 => 8.3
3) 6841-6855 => 7.96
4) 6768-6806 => 8.15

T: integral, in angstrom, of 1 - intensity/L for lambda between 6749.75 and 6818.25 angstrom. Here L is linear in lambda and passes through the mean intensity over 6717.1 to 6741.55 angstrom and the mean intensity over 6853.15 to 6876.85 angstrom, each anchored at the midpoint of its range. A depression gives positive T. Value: -0.1 angstrom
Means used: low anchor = 8.42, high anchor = 7.76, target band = 8.17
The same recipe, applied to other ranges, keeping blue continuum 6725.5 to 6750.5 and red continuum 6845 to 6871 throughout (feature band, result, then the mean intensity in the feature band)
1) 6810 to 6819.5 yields -0.2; 8.16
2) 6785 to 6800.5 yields 0.5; 7.81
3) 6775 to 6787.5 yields -0.5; 8.43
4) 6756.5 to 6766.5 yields 0.0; 8.23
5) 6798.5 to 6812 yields 0.0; 8.01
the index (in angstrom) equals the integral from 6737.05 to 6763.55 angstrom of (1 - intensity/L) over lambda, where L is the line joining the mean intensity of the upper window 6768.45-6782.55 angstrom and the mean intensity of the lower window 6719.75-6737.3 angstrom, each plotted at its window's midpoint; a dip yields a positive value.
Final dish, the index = 0.5 angstrom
